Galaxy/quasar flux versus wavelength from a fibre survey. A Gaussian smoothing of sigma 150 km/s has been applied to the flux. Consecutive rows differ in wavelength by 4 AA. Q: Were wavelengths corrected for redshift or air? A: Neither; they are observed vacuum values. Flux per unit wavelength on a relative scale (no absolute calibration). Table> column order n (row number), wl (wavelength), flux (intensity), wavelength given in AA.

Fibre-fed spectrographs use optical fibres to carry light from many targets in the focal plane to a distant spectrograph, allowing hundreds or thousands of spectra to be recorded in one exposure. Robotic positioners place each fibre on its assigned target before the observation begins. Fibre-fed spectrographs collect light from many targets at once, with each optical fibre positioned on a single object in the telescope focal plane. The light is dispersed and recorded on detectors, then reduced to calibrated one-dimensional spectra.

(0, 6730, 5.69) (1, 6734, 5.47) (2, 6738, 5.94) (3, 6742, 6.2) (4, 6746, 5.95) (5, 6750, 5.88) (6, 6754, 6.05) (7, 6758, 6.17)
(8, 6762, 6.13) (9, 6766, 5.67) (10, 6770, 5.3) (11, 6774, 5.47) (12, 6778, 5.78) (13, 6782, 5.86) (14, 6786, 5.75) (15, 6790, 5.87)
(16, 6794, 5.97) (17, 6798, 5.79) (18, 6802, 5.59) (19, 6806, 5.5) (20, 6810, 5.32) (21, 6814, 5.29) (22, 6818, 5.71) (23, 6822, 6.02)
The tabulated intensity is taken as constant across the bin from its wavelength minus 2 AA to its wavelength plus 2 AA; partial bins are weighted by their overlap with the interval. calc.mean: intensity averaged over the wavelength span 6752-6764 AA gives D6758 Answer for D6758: 6.12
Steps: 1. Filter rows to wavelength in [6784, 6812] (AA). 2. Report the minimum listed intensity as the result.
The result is 5.32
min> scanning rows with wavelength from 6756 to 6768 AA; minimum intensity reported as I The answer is 5.67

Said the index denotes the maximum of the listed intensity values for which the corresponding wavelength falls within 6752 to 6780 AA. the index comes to 6.17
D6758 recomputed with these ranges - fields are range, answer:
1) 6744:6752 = 5.92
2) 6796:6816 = 5.5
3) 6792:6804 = 5.78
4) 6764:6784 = 5.62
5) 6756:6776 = 5.75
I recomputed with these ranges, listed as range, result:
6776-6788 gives 5.75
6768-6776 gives 5.3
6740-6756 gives 5.88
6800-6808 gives 5.5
